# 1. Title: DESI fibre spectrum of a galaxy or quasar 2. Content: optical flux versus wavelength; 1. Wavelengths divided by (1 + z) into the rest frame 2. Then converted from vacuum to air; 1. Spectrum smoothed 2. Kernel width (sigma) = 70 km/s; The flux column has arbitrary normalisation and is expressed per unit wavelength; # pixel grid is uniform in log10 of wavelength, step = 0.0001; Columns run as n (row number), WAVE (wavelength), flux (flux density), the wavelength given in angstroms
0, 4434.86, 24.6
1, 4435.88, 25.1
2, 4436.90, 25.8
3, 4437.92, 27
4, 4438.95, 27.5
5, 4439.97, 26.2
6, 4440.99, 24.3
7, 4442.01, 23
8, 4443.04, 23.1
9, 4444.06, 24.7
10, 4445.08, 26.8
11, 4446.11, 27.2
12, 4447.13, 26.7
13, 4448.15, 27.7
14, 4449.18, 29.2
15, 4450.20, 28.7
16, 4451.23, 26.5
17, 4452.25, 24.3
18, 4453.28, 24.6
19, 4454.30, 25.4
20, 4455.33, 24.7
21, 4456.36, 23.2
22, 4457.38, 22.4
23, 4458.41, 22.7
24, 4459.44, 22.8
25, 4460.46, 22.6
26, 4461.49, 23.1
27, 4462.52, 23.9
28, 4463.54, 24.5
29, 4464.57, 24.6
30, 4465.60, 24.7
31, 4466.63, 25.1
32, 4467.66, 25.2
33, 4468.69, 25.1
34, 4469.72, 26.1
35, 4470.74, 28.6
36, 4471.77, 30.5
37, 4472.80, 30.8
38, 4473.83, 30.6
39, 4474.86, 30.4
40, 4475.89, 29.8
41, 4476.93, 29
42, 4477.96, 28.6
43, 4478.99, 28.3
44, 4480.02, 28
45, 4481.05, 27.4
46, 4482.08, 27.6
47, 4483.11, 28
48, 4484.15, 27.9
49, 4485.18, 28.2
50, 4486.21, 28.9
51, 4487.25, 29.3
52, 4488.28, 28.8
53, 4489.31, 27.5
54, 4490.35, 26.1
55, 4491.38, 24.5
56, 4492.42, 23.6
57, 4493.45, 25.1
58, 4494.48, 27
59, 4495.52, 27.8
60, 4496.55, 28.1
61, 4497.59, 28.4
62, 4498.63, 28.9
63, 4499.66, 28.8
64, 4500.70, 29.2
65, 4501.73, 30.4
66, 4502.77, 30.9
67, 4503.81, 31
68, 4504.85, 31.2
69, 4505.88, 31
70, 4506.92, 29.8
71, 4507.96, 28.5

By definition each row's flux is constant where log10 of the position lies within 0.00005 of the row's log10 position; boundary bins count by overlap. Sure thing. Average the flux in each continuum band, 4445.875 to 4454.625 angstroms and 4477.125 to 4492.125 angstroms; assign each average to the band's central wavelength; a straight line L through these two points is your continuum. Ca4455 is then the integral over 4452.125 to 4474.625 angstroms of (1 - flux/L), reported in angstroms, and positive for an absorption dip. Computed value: 1.5 angstroms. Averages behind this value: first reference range 26.7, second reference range 27.8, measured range 25.3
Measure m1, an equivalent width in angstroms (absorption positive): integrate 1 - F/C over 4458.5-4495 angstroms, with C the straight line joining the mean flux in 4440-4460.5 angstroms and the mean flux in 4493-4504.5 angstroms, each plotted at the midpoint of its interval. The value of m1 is 0.3 angstroms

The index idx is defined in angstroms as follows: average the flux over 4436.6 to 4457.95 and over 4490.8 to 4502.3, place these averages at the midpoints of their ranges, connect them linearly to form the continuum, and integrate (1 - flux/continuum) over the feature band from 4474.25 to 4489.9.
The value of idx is -0.9 angstroms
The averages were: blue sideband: 25.7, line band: 28.5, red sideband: 27.5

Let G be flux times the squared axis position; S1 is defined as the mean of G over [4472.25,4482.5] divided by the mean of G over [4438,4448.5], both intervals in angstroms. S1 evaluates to 1.1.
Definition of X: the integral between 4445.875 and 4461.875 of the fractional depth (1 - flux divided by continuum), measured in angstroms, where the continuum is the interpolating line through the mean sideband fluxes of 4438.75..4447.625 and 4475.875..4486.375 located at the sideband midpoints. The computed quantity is 0.68 angstroms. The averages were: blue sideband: 25.4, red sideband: 28.2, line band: 25.1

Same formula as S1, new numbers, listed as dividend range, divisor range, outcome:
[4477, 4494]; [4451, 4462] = 1.17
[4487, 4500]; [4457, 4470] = 1.15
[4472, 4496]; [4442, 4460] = 1.12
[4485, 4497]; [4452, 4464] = 1.16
